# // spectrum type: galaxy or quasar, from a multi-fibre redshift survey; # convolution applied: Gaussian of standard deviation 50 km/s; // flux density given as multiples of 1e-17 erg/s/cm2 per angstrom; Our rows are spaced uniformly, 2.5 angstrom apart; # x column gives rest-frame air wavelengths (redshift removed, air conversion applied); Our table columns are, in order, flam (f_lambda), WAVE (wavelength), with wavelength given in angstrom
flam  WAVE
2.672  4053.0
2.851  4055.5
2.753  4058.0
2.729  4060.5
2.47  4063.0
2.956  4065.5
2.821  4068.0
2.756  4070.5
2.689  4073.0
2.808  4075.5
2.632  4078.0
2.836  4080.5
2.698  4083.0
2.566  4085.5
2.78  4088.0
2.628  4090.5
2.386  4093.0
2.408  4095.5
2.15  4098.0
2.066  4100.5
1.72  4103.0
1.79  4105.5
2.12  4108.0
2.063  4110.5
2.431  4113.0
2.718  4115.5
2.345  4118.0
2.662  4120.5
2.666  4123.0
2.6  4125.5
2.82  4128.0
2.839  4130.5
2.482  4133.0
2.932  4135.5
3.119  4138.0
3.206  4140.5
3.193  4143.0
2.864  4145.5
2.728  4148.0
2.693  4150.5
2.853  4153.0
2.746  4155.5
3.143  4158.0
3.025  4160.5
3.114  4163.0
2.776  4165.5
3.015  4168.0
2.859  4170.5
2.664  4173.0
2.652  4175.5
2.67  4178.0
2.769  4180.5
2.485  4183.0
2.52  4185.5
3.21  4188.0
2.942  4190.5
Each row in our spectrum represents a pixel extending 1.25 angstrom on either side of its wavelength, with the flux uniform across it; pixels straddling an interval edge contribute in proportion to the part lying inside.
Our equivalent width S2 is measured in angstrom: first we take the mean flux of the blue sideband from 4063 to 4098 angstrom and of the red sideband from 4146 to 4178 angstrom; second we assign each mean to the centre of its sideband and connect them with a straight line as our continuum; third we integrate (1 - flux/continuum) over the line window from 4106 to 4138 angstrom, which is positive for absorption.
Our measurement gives 2.3 angstrom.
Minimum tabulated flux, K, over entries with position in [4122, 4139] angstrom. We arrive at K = 2.482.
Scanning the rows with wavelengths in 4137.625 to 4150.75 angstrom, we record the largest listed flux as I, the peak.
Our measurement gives 3.206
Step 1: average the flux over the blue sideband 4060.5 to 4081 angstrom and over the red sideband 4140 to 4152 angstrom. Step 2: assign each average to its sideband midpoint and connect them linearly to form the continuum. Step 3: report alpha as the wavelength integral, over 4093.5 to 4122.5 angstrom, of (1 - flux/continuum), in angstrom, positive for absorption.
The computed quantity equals 6.0 angstrom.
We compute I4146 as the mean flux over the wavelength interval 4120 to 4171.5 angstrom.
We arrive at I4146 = 2.88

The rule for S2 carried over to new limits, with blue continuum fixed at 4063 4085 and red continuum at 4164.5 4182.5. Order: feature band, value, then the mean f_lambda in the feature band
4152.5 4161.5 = -0.6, 2.95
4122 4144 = -0.9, 2.87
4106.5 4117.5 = 1.7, 2.32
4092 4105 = 3.0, 2.12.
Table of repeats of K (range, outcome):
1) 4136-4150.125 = 2.728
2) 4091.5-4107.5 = 1.72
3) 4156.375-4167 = 2.776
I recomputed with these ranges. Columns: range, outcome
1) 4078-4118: 2.836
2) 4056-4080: 2.956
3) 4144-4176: 3.143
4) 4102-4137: 2.932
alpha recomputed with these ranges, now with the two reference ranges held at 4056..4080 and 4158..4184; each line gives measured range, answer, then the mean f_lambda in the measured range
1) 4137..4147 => -1.0 angstrom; 3.09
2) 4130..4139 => -0.1 angstrom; 2.84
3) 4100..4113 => 3.7 angstrom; 1.99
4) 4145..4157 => 0.1 angstrom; 2.78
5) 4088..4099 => 1.3 angstrom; 2.44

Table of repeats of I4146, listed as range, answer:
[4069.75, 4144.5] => 2.57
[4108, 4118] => 2.36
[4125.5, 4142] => 2.88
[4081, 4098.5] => 2.55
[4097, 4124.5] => 2.25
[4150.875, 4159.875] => 2.9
